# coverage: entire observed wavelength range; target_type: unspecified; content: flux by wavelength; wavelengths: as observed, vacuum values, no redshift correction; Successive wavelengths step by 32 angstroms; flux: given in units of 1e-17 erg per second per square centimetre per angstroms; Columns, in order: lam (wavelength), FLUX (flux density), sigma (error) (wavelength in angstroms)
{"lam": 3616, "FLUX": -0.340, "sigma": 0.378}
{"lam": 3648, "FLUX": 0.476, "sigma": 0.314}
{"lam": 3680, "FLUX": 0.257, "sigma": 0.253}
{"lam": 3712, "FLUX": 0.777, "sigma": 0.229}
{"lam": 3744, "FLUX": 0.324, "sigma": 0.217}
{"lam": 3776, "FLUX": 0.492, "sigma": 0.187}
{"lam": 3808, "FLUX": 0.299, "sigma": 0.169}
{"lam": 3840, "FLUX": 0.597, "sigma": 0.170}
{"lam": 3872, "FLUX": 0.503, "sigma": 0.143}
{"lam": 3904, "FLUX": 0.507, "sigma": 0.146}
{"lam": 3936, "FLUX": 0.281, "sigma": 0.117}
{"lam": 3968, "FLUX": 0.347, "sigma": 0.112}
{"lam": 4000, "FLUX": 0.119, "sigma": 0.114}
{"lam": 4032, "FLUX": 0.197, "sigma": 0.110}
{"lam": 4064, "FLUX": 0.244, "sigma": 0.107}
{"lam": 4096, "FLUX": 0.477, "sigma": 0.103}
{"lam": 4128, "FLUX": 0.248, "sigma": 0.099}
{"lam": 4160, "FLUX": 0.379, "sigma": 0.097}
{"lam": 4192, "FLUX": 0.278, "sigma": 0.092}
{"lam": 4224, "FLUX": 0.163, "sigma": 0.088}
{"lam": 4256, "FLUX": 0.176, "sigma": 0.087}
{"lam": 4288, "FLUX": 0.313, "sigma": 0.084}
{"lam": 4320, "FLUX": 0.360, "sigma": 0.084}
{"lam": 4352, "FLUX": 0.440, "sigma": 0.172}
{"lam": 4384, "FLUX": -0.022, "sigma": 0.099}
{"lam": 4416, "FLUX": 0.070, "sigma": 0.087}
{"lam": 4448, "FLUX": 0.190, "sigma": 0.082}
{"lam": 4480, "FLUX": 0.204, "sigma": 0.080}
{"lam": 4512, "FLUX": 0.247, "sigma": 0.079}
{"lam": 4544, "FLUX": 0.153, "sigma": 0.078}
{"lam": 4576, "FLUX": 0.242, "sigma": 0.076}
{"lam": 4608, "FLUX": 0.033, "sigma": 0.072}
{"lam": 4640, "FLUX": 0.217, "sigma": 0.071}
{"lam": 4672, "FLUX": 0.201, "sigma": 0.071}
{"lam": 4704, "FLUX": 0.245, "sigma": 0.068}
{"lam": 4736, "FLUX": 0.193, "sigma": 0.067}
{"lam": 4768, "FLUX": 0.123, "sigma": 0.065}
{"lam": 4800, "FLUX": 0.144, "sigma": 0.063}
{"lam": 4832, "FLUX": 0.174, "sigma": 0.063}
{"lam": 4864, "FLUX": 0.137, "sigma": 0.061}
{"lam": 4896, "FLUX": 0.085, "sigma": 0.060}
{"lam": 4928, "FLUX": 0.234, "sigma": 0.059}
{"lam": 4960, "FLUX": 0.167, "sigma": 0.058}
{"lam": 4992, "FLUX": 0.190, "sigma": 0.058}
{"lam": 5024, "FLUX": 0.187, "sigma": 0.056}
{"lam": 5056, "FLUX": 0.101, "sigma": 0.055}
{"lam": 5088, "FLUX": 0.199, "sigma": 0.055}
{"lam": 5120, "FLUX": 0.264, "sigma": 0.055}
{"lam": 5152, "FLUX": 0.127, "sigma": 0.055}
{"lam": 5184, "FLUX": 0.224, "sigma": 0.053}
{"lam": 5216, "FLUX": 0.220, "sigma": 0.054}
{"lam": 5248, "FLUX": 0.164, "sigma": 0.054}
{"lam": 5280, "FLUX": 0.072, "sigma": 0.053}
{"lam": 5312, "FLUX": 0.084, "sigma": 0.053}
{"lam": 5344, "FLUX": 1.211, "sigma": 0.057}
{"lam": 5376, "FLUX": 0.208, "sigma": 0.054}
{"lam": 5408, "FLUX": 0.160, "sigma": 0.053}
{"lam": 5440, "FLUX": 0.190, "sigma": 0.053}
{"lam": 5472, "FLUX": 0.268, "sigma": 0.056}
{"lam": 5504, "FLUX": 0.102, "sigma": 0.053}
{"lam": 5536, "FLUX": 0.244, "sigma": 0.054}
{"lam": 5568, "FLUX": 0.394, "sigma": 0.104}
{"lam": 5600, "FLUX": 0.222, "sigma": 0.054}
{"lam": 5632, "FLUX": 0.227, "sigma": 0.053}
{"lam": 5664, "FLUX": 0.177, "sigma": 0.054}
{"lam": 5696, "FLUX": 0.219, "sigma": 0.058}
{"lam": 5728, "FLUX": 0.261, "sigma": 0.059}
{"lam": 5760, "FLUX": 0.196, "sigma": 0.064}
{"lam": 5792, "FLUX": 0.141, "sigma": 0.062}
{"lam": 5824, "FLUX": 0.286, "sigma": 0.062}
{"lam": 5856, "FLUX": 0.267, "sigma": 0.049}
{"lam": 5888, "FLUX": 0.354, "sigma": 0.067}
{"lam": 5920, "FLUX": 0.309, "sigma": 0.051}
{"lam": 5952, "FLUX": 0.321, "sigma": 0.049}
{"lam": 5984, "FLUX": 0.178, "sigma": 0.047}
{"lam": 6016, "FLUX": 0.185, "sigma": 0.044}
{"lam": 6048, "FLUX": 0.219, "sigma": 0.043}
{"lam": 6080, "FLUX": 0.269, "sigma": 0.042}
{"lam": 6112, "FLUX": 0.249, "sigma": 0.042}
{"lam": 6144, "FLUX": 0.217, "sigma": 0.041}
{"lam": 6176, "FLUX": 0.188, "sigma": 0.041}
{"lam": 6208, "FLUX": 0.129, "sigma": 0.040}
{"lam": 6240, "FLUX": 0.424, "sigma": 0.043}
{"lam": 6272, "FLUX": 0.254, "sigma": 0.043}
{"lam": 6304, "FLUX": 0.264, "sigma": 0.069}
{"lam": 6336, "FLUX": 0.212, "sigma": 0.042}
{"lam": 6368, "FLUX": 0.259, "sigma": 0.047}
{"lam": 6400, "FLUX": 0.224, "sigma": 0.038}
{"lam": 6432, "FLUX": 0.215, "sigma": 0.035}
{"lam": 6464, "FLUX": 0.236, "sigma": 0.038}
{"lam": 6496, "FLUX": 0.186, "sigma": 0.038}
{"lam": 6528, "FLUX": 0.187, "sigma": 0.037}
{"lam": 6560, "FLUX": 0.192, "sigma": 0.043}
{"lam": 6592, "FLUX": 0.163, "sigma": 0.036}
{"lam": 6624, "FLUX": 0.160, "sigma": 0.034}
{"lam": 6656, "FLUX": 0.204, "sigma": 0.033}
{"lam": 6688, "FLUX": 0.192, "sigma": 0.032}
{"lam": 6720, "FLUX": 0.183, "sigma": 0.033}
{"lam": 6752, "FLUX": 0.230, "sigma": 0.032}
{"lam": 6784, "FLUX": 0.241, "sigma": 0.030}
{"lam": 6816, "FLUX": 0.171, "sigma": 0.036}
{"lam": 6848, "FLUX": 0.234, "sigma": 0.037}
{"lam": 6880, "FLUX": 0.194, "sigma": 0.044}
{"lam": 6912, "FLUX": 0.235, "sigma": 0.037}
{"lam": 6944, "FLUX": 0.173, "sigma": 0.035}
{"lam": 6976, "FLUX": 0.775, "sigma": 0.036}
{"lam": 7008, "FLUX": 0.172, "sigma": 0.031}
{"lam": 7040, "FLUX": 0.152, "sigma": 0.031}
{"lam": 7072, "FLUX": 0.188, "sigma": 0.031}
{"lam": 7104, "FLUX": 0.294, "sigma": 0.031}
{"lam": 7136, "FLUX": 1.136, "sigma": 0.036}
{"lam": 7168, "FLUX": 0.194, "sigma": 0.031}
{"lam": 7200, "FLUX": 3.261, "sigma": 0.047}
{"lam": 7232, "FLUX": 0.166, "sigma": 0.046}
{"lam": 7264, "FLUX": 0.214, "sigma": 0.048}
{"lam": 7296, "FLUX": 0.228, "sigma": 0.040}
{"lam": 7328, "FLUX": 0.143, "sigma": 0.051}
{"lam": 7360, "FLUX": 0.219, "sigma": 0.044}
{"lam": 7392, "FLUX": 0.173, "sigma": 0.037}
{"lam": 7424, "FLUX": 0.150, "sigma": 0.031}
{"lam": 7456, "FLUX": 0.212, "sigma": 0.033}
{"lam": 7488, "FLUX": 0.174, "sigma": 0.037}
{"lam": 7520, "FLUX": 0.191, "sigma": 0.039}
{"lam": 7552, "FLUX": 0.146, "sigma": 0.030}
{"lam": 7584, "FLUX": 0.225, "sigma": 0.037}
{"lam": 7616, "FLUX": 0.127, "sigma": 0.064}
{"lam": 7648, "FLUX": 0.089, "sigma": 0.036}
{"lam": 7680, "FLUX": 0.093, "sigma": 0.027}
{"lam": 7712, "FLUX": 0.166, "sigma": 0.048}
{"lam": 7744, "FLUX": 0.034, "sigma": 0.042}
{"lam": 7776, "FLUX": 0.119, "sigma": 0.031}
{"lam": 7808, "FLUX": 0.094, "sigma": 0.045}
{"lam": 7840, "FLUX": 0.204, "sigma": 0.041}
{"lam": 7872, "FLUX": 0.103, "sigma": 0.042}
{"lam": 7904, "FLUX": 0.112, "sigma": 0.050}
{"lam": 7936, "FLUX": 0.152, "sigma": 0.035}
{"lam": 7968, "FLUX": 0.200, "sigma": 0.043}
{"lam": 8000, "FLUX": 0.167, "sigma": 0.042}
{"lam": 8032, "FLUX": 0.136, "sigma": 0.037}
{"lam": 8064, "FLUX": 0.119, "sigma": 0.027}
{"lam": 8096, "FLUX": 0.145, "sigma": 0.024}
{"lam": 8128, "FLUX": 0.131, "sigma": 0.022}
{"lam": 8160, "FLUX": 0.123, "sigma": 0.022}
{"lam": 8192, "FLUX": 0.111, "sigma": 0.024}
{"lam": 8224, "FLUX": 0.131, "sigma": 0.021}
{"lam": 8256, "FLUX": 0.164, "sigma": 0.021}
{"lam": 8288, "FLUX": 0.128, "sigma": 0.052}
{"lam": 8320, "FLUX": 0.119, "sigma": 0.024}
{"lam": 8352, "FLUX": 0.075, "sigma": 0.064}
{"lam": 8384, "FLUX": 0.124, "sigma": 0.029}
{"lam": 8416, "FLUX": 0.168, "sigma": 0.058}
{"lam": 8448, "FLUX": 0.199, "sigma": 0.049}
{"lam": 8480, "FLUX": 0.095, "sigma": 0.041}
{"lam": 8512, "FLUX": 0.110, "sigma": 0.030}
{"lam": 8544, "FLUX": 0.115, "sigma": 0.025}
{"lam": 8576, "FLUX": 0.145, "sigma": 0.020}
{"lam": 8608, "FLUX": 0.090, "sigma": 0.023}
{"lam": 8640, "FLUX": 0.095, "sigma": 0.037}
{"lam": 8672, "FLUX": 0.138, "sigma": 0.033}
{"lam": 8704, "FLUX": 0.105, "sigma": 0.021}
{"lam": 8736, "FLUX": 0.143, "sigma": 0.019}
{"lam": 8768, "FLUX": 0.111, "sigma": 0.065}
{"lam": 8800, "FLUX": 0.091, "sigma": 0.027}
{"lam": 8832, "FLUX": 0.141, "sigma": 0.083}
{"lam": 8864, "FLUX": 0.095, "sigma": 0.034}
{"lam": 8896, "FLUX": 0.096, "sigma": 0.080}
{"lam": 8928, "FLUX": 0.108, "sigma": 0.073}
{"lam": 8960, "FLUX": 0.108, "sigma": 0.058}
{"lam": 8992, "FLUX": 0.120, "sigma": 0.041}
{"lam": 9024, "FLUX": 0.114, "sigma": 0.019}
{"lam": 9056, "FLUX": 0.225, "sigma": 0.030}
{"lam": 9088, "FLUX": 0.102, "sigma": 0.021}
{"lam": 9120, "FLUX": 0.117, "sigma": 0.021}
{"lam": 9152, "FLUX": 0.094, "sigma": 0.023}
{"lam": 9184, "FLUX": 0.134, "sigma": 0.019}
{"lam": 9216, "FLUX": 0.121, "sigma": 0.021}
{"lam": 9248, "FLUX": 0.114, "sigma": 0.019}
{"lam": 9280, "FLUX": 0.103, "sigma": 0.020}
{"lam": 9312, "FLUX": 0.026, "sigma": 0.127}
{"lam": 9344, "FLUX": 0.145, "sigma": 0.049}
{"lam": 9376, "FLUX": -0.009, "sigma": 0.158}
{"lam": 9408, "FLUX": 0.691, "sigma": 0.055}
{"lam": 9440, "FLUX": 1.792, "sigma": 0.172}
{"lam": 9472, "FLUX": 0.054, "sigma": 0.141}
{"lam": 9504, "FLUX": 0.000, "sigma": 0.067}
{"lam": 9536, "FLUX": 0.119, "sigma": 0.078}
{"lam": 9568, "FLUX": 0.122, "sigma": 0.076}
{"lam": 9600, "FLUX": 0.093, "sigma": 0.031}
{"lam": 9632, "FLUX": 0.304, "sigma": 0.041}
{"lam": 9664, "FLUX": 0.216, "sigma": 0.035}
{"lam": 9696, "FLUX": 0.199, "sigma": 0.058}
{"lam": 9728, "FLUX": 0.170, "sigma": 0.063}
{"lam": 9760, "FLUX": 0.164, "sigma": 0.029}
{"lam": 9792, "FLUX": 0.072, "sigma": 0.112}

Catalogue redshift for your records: 0.436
